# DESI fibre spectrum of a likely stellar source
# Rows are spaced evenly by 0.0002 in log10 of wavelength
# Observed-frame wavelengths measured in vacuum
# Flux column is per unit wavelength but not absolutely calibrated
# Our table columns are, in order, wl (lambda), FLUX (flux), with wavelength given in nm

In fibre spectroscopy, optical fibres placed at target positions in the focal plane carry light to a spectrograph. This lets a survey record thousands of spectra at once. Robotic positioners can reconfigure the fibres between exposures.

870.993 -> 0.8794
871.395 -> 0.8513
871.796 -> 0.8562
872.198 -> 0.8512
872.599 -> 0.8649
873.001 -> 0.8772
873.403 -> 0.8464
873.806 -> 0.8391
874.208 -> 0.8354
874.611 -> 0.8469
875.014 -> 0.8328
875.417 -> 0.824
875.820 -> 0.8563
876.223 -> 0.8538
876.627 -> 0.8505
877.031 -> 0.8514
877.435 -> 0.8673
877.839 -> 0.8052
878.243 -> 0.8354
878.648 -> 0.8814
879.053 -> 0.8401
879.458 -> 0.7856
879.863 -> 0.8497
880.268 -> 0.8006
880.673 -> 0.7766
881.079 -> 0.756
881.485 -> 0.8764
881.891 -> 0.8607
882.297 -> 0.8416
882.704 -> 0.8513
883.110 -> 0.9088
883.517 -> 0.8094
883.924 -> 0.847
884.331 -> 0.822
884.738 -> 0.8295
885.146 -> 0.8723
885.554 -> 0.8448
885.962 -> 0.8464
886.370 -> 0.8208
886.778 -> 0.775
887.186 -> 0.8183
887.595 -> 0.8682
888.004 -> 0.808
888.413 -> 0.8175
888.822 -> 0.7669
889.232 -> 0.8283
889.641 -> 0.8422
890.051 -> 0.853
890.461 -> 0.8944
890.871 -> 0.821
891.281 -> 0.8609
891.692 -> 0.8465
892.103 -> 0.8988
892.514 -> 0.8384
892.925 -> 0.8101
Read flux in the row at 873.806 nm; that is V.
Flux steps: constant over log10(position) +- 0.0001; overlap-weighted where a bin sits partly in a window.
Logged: 0.8391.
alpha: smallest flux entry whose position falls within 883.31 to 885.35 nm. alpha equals 0.8094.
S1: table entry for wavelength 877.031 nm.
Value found 0.8514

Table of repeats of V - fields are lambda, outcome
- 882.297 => 0.8416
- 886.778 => 0.775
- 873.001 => 0.8772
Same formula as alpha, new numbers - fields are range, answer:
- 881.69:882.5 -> 0.8416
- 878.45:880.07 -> 0.7856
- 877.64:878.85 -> 0.8052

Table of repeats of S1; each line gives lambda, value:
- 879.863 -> 0.8497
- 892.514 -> 0.8384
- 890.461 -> 0.8944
